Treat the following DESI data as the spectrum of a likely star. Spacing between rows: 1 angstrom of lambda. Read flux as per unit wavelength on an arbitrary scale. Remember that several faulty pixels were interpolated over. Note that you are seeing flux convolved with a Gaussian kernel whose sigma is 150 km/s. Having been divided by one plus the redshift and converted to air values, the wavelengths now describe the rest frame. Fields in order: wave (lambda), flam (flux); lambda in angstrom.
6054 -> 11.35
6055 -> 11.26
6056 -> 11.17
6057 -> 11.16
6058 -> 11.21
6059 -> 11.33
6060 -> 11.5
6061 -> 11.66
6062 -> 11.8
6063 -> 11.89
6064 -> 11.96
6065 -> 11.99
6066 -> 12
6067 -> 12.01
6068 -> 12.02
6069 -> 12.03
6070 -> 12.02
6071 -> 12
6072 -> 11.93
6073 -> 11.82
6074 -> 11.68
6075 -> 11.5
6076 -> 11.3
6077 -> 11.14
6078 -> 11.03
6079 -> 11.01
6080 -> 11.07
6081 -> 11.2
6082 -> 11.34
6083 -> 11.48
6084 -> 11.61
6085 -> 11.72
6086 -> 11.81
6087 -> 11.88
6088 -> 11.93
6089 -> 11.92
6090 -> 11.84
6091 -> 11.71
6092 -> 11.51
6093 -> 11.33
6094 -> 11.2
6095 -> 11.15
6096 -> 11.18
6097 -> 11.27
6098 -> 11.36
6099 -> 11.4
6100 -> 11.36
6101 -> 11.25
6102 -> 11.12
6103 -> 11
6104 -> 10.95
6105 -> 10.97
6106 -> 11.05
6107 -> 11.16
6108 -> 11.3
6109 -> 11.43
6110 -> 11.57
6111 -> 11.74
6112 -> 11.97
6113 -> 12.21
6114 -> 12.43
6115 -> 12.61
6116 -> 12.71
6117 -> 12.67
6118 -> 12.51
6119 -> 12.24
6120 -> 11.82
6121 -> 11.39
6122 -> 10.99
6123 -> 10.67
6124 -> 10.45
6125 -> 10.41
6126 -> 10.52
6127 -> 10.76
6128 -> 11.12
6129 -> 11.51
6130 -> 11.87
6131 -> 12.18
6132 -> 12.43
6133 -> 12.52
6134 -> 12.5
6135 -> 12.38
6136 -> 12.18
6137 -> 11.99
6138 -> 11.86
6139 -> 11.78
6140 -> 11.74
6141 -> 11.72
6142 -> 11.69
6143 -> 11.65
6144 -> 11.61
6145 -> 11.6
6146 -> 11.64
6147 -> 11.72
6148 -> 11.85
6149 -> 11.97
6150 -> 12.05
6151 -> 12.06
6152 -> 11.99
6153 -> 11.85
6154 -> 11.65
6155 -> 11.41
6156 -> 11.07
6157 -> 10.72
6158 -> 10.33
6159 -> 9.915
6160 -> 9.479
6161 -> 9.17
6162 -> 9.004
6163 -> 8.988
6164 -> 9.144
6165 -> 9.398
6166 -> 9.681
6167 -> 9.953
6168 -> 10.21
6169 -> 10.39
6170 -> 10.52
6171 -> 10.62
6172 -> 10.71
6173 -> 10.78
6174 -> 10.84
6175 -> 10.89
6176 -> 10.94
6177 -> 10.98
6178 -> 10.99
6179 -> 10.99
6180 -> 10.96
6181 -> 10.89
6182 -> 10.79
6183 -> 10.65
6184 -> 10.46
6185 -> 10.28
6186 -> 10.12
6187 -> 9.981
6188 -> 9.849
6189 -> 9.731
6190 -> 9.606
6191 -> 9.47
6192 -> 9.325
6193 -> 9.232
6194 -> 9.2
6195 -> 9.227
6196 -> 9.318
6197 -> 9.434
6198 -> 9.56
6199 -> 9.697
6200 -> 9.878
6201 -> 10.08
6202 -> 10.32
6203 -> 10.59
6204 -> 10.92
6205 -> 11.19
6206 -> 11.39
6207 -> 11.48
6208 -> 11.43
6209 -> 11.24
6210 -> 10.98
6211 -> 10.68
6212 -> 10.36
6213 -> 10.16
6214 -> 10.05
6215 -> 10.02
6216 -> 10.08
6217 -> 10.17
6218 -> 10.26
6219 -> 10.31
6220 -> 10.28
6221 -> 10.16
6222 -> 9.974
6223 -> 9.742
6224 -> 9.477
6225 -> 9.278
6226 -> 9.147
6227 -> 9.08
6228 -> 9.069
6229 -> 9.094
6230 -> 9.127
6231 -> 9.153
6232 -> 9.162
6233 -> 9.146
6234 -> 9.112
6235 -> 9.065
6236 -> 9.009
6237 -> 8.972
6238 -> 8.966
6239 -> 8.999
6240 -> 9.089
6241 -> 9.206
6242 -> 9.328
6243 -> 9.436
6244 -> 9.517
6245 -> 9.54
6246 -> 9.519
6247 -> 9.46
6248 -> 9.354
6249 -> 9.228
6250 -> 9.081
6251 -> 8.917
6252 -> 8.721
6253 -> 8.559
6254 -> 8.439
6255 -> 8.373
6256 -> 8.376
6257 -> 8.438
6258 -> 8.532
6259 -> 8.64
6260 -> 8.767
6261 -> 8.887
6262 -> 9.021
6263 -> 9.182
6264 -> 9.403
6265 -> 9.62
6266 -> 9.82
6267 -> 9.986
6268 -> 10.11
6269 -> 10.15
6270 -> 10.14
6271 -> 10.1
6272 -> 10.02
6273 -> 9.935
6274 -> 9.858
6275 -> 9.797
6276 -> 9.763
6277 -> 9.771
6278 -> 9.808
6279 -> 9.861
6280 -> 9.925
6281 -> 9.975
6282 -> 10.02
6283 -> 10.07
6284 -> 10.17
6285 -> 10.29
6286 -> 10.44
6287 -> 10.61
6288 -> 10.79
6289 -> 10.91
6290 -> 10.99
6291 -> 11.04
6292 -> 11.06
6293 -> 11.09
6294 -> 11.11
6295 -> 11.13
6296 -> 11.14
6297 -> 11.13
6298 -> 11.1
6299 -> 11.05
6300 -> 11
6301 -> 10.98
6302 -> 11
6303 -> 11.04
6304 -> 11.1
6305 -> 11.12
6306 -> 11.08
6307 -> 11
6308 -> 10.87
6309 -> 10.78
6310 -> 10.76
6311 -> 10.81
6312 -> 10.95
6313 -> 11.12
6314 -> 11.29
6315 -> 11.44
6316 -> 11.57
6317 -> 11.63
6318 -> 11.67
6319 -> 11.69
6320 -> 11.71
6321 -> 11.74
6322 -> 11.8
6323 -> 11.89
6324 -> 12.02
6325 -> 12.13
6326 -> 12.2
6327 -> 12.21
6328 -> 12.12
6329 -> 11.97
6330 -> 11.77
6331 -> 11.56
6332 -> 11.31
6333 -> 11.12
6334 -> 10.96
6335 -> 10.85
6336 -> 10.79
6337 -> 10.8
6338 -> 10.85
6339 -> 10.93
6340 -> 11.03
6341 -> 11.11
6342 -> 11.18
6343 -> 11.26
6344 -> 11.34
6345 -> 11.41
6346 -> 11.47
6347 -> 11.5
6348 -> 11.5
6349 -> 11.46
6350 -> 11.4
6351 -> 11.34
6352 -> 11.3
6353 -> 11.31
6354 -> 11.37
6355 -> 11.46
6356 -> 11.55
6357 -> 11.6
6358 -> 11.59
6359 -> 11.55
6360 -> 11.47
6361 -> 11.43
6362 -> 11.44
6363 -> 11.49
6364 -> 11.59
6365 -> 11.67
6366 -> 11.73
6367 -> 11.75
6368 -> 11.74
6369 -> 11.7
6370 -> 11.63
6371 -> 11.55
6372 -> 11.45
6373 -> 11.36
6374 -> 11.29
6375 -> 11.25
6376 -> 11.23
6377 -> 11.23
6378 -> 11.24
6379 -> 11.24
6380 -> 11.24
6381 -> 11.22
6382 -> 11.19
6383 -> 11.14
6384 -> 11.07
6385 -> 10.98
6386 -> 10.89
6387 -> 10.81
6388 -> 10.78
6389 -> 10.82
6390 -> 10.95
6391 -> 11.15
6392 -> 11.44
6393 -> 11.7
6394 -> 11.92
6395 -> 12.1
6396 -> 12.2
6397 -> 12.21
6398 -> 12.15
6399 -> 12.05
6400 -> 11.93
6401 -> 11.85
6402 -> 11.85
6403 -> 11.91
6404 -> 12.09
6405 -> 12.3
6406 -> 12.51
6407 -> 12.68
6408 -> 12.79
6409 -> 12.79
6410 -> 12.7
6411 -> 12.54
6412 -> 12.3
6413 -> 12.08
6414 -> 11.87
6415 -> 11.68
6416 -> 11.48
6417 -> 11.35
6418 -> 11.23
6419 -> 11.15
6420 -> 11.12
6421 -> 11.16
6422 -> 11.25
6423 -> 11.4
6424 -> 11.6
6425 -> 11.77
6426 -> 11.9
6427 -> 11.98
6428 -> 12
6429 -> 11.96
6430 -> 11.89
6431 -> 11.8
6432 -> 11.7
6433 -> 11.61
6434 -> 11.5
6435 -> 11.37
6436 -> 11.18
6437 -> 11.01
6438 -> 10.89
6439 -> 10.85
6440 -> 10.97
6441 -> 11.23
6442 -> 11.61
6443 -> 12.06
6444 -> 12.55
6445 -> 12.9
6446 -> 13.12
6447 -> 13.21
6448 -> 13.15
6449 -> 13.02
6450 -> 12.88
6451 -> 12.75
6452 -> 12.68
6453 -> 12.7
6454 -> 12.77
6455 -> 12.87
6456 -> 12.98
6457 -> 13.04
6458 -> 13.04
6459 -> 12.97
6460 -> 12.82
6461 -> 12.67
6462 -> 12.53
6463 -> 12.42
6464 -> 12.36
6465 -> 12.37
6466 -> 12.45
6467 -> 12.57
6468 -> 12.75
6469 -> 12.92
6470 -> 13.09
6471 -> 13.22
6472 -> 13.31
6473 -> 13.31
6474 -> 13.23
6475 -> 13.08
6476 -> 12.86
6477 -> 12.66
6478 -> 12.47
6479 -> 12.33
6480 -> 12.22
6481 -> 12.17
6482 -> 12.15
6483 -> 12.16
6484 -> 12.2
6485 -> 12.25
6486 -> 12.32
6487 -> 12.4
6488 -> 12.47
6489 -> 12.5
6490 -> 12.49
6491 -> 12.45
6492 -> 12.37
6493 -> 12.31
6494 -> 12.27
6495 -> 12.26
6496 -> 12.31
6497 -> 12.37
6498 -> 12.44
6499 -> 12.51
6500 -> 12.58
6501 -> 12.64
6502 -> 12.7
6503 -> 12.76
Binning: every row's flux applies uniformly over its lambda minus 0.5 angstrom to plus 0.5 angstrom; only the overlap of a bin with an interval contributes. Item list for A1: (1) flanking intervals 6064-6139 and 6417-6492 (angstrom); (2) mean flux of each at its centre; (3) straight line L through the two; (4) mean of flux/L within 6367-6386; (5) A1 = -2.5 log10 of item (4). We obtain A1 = 0.07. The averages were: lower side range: 11.6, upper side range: 12.3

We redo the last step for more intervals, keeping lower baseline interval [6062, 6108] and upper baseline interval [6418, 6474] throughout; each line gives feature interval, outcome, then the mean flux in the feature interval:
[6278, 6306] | 0.11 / 10.7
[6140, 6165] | 0.06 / 11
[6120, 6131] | 0.05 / 11.1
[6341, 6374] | 0.05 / 11.5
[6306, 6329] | 0.04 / 11.5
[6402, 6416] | -0.01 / 12.3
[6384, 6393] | 0.10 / 11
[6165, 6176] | 0.12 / 10.4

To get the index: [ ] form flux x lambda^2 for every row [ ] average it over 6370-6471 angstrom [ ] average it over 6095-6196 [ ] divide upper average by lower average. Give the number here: 1.2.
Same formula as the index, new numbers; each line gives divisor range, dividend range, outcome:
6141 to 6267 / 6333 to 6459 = 1.24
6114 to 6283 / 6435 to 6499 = 1.32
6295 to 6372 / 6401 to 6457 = 1.09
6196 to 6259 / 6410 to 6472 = 1.35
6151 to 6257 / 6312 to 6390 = 1.20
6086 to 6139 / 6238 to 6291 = 0.87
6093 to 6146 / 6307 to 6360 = 1.05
